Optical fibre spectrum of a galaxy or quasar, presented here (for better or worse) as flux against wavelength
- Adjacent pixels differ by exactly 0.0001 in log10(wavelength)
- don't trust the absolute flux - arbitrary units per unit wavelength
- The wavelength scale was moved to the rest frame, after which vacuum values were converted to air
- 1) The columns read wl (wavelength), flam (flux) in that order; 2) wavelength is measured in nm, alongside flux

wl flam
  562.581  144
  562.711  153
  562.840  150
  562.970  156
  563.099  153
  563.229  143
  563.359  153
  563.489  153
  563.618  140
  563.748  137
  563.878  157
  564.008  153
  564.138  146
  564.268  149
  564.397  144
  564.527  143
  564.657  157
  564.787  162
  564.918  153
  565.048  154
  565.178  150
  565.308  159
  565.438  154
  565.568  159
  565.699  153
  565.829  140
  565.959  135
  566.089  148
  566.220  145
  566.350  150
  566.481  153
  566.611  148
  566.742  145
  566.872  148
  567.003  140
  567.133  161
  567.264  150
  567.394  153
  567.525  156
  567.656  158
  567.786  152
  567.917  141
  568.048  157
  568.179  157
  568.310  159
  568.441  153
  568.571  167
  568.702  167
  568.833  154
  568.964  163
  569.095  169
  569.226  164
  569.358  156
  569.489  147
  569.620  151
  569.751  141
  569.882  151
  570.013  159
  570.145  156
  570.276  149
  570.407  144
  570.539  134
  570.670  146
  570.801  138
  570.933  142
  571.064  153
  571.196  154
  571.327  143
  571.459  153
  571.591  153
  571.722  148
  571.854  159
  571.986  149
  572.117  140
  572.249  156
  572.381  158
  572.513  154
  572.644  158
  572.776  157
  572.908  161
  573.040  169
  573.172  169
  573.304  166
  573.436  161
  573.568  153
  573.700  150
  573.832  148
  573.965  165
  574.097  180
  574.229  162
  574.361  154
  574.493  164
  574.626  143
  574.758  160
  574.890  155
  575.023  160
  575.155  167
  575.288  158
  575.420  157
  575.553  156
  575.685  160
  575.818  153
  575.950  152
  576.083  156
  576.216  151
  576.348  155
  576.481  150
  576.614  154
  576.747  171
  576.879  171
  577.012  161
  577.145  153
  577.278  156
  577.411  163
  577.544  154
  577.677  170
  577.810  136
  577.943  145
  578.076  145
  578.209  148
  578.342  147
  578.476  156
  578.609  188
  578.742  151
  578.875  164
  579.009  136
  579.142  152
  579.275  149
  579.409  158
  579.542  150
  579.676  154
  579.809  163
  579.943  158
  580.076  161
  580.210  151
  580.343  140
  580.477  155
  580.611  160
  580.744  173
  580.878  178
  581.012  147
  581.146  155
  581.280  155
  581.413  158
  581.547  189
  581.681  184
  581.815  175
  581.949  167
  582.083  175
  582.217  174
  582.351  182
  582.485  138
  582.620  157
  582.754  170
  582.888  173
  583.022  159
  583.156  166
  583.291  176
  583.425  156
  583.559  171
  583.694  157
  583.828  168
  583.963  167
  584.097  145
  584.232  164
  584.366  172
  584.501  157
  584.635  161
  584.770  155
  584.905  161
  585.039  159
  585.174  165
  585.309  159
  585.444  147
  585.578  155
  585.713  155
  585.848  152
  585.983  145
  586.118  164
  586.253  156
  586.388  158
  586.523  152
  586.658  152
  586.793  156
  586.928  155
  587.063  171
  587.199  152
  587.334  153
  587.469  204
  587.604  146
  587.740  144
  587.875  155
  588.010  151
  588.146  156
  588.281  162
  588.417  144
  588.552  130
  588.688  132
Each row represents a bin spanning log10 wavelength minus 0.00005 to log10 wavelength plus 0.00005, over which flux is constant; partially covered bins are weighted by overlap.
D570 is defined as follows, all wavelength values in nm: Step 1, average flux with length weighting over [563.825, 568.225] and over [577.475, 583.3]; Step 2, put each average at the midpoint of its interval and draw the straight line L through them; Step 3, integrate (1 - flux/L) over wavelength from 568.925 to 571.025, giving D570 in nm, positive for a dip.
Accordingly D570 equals 0.04 nm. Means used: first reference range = 151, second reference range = 160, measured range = 150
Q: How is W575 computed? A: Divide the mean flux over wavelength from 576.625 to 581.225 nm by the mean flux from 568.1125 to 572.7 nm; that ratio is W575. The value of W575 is 1.0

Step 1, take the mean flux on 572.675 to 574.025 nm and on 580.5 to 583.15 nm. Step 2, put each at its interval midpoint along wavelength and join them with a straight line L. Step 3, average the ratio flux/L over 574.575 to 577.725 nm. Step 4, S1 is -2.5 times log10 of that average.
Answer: 0.029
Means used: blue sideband 160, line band 158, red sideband 167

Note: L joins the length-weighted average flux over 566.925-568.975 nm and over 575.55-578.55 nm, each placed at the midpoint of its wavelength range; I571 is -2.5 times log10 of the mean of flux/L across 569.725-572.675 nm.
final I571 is 0.04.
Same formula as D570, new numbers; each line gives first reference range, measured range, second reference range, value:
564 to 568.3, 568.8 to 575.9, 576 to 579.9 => -0.08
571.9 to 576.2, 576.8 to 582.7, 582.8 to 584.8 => 0.07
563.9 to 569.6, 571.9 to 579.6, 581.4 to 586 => 0.09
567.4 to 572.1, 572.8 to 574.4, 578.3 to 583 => -0.06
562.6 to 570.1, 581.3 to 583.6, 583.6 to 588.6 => -0.18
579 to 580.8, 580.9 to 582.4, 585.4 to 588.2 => -0.14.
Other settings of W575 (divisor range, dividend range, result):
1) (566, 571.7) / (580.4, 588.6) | 1.06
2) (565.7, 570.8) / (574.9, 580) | 1.03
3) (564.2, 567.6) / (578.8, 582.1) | 1.06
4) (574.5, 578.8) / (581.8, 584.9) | 1.05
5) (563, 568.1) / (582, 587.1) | 1.07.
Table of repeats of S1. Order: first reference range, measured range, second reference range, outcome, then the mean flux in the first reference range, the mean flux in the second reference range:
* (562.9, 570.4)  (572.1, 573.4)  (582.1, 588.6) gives -0.04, 152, 159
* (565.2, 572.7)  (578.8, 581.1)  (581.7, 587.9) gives 0.02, 152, 161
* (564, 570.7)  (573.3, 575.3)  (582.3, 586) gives -0.02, 152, 161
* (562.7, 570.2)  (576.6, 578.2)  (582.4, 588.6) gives -0.01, 152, 158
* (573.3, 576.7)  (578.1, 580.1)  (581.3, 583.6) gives 0.06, 157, 169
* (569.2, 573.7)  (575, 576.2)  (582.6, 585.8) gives -0.01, 153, 161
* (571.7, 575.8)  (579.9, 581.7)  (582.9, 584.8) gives 0.00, 158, 163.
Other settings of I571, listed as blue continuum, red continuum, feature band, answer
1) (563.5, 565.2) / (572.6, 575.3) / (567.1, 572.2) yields 0.02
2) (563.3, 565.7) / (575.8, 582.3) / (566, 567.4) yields 0.03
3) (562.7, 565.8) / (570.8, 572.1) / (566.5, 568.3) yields -0.01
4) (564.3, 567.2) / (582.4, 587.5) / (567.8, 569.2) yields -0.05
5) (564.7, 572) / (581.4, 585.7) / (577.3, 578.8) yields 0.03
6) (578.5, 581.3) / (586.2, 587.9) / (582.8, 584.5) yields -0.04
